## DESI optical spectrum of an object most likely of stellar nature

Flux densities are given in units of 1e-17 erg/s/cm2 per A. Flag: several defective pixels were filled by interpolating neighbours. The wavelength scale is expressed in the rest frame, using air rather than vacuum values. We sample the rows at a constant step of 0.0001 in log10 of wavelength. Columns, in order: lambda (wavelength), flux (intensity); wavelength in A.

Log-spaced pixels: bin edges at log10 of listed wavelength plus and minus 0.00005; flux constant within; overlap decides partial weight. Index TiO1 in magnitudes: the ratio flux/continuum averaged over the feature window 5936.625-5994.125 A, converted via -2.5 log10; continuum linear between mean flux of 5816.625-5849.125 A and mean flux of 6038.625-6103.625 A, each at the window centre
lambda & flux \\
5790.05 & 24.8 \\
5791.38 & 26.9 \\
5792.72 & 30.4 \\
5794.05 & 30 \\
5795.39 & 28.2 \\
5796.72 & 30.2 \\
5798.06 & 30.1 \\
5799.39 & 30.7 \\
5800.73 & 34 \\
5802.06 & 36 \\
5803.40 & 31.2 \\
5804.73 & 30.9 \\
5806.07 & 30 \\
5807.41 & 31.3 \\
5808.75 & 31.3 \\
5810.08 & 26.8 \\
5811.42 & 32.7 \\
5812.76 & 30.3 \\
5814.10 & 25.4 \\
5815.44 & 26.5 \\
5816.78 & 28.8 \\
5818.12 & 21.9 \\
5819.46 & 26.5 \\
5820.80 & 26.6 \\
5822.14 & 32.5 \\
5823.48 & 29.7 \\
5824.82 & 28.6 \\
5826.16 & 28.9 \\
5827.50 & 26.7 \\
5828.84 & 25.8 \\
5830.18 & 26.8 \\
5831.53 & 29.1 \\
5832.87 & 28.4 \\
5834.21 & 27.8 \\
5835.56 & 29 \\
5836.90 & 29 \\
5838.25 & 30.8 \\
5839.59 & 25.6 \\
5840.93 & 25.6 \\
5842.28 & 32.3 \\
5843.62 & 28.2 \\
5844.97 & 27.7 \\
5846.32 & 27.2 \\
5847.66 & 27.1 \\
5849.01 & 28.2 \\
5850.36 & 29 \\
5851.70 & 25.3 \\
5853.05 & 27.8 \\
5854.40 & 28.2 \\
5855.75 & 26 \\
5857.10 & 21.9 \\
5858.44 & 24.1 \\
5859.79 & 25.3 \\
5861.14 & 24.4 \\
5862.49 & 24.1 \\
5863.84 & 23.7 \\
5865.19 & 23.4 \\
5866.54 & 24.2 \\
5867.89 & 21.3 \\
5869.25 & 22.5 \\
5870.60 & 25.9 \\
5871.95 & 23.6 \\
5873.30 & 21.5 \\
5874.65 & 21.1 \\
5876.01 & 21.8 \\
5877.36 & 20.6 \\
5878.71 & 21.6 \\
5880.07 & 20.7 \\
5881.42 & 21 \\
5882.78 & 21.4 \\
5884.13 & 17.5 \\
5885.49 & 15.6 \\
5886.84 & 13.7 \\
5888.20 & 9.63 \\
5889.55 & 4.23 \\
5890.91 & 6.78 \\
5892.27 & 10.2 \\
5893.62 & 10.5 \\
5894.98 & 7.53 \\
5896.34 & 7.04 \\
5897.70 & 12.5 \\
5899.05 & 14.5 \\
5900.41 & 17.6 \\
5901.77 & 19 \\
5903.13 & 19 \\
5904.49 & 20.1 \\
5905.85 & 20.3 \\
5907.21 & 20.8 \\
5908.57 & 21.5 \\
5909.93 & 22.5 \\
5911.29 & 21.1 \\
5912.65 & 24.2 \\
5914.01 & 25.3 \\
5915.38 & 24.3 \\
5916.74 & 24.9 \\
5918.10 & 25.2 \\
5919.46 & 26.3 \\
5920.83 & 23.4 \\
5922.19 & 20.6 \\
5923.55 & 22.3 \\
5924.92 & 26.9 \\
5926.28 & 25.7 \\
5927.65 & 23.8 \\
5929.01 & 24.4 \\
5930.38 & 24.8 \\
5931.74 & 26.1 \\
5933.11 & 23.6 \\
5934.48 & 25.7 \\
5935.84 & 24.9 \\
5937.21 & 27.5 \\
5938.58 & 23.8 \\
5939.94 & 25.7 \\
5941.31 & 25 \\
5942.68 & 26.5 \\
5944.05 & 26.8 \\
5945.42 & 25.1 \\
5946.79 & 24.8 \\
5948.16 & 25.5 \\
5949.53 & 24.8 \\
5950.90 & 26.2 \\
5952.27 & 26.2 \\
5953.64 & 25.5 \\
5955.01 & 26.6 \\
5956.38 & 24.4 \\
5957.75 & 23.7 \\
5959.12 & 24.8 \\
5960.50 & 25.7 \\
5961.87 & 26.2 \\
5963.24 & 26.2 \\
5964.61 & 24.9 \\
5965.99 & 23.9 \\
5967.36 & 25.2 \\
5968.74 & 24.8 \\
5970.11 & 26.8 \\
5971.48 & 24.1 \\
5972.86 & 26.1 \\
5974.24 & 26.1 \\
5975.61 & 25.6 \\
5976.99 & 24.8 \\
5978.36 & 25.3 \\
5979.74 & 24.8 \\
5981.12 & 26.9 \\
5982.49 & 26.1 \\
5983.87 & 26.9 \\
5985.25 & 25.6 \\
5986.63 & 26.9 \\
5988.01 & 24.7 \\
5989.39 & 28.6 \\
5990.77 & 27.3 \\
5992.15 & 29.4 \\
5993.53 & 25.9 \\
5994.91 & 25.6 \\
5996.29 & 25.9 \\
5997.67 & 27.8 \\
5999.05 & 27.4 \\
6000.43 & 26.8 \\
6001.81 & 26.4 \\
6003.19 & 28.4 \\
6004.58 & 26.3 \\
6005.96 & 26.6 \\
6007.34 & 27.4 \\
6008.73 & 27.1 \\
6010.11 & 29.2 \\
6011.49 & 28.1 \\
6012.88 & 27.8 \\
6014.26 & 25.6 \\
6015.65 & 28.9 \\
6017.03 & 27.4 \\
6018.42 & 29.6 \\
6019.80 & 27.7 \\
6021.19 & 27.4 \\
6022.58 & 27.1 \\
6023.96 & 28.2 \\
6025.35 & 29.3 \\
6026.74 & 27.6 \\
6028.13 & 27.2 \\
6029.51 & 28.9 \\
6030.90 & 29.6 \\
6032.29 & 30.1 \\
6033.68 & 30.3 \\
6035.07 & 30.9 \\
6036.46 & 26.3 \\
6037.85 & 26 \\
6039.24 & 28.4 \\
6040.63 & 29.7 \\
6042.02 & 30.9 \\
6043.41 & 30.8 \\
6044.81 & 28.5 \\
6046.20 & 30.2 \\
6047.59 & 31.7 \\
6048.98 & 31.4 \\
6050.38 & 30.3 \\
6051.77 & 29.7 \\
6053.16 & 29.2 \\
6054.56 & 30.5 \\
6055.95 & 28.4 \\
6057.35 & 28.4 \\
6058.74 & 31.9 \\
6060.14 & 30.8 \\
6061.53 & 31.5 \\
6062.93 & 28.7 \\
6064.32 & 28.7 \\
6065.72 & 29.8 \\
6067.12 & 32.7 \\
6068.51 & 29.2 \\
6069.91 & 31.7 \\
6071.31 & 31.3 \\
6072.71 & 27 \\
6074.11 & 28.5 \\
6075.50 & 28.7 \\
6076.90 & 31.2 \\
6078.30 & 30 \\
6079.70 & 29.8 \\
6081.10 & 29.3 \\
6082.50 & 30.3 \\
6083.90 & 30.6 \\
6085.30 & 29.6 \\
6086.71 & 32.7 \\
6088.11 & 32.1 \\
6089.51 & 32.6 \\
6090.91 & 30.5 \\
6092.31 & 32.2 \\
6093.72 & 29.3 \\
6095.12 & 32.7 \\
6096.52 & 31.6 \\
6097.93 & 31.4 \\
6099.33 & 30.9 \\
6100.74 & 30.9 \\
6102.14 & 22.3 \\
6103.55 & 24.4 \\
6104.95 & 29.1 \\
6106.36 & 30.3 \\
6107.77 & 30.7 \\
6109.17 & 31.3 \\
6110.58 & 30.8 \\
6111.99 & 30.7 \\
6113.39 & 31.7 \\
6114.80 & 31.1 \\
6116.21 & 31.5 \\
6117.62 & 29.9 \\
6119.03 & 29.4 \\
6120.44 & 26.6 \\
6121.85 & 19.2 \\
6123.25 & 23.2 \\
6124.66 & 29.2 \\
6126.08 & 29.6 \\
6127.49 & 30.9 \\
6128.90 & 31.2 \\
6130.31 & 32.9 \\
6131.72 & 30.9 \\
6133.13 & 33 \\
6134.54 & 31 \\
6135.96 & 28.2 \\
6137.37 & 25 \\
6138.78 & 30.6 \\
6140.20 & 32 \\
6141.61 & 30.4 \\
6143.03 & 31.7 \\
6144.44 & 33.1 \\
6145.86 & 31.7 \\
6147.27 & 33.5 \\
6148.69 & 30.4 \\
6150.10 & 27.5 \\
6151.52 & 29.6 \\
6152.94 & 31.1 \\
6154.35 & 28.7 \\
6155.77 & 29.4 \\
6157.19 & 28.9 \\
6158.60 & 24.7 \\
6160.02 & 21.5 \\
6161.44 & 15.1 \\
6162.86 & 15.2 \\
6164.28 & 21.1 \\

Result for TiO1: 0.13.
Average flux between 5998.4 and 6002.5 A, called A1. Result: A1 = 26.9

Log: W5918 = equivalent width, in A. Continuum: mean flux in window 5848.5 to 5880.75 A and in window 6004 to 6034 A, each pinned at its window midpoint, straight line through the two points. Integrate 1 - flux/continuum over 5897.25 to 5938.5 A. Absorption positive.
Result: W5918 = 4.40 A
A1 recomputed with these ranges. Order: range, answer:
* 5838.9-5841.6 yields 25.7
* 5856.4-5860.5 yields 23.8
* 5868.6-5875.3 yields 23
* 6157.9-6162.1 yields 20.5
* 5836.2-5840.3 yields 28.5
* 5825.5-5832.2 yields 27.5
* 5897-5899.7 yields 13.5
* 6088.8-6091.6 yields 31.6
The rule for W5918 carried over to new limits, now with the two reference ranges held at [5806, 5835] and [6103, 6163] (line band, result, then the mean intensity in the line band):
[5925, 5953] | 3.07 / 25.4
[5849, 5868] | 2.15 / 25.1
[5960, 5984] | 2.54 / 25.6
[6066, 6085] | -0.81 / 30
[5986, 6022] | 1.66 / 27.3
